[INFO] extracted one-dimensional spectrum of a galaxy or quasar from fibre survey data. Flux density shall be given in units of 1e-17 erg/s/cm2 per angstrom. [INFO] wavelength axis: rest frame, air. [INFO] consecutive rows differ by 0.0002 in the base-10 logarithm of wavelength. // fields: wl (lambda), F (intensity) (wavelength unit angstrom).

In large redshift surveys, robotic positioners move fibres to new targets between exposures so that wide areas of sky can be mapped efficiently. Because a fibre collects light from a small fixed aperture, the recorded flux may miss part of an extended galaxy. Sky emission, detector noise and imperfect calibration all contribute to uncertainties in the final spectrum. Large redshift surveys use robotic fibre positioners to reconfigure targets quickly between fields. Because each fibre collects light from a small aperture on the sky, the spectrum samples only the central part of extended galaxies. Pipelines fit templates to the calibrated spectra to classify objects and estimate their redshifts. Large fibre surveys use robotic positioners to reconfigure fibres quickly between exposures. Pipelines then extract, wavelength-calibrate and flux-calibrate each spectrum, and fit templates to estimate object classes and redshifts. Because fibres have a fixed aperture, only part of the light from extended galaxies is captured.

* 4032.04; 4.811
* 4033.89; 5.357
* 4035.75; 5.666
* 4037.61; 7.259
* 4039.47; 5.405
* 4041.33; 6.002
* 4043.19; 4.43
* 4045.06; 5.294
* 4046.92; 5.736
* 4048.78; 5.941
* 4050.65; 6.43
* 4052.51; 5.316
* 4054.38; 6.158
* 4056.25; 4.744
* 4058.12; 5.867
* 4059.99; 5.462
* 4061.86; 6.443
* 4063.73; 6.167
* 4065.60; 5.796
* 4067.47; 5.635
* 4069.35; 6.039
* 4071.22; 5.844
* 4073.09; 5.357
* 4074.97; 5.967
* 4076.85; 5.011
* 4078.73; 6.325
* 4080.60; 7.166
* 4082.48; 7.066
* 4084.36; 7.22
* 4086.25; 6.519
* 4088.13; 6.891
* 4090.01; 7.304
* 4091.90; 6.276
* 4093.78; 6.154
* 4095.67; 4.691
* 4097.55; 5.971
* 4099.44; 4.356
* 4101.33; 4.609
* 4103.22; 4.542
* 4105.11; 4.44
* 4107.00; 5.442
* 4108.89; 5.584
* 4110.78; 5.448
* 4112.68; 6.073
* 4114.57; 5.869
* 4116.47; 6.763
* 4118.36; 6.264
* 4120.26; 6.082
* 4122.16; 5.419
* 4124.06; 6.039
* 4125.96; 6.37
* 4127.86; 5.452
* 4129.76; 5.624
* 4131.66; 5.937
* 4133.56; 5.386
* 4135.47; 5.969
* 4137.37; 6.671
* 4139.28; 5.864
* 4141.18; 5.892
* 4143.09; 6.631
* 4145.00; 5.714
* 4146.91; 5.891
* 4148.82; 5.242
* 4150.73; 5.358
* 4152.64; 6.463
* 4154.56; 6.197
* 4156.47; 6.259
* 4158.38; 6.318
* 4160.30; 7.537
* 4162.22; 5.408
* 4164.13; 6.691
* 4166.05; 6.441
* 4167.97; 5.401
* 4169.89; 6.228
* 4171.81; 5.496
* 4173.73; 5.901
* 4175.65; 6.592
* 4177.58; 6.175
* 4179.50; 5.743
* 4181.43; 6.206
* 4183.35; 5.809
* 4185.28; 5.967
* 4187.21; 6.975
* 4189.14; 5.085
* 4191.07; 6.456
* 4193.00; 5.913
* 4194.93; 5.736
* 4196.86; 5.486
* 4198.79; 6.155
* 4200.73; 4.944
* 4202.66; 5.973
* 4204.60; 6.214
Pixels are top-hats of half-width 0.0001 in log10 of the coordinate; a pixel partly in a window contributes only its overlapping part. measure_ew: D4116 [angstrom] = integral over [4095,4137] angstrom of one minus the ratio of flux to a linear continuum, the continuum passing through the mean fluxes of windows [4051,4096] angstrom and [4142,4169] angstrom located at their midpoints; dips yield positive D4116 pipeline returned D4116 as 3.5 angstrom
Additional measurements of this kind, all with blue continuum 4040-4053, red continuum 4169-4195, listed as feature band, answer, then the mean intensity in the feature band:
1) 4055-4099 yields -2.8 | 6.06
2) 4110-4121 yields -0.5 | 6.09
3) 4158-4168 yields -0.7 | 6.38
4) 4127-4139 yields 0.1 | 5.85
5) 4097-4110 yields 1.8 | 4.97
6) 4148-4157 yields 0.1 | 5.9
